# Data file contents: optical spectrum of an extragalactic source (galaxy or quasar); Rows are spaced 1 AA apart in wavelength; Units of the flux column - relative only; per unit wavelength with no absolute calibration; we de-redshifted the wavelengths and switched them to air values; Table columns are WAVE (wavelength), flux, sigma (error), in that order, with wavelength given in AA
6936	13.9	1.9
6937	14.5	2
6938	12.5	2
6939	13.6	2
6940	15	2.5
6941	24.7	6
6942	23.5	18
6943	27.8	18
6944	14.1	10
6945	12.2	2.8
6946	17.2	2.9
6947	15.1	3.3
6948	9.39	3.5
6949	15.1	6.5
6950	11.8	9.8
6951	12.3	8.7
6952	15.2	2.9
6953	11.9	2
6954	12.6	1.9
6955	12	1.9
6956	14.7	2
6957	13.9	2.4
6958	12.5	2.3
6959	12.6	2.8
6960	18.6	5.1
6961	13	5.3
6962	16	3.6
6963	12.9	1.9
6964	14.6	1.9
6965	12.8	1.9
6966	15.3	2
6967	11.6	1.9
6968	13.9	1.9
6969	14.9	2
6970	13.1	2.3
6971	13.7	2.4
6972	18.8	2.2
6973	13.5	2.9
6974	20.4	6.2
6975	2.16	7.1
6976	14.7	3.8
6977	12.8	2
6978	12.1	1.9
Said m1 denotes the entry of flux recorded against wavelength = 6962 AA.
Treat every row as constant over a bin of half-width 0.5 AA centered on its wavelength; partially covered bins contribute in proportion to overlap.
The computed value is 16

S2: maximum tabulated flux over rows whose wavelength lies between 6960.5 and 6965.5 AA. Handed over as 16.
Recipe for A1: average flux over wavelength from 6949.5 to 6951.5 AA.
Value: 12.1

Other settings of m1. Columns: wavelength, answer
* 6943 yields 27.8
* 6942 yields 23.5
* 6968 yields 13.9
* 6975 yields 2.16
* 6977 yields 12.8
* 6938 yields 12.5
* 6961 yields 13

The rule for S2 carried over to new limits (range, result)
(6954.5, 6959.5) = 14.7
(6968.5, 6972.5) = 18.8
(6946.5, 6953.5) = 15.2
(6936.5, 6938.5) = 14.5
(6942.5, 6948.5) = 27.8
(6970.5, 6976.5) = 20.4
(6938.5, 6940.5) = 15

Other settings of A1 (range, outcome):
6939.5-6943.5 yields 22.8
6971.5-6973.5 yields 16.1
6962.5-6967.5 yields 13.4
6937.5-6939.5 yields 13.1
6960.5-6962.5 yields 14.5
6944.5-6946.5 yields 14.7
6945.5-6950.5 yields 13.7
